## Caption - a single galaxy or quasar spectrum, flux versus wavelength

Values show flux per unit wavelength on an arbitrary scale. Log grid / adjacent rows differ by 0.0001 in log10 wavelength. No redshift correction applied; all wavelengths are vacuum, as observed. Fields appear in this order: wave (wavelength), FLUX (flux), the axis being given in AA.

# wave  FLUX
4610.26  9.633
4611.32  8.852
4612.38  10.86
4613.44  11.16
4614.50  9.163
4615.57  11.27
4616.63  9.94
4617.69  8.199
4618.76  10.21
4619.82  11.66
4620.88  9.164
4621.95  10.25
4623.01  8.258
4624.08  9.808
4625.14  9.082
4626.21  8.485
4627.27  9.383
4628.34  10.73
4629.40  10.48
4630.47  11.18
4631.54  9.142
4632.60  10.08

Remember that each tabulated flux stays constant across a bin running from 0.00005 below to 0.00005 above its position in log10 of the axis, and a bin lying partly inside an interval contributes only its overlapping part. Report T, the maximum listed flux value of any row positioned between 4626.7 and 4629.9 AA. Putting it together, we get 10.73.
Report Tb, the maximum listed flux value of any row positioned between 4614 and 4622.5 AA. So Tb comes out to 11.66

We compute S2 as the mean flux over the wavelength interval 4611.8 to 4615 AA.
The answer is 10.4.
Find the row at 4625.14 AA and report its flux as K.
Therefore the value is 9.082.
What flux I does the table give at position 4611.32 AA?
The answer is 8.852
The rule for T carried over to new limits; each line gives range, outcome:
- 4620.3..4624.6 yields 10.25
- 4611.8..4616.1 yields 11.27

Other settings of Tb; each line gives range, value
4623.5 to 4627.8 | 9.808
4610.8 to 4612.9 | 10.86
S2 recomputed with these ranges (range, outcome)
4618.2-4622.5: 10.3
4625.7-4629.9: 9.79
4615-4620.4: 10.2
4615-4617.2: 10.5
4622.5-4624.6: 9.01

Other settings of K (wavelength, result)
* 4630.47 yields 11.18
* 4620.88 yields 9.164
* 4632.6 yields 10.08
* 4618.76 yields 10.21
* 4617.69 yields 8.199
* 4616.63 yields 9.94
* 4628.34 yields 10.73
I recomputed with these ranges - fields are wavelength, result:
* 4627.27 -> 9.383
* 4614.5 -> 9.163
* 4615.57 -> 11.27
